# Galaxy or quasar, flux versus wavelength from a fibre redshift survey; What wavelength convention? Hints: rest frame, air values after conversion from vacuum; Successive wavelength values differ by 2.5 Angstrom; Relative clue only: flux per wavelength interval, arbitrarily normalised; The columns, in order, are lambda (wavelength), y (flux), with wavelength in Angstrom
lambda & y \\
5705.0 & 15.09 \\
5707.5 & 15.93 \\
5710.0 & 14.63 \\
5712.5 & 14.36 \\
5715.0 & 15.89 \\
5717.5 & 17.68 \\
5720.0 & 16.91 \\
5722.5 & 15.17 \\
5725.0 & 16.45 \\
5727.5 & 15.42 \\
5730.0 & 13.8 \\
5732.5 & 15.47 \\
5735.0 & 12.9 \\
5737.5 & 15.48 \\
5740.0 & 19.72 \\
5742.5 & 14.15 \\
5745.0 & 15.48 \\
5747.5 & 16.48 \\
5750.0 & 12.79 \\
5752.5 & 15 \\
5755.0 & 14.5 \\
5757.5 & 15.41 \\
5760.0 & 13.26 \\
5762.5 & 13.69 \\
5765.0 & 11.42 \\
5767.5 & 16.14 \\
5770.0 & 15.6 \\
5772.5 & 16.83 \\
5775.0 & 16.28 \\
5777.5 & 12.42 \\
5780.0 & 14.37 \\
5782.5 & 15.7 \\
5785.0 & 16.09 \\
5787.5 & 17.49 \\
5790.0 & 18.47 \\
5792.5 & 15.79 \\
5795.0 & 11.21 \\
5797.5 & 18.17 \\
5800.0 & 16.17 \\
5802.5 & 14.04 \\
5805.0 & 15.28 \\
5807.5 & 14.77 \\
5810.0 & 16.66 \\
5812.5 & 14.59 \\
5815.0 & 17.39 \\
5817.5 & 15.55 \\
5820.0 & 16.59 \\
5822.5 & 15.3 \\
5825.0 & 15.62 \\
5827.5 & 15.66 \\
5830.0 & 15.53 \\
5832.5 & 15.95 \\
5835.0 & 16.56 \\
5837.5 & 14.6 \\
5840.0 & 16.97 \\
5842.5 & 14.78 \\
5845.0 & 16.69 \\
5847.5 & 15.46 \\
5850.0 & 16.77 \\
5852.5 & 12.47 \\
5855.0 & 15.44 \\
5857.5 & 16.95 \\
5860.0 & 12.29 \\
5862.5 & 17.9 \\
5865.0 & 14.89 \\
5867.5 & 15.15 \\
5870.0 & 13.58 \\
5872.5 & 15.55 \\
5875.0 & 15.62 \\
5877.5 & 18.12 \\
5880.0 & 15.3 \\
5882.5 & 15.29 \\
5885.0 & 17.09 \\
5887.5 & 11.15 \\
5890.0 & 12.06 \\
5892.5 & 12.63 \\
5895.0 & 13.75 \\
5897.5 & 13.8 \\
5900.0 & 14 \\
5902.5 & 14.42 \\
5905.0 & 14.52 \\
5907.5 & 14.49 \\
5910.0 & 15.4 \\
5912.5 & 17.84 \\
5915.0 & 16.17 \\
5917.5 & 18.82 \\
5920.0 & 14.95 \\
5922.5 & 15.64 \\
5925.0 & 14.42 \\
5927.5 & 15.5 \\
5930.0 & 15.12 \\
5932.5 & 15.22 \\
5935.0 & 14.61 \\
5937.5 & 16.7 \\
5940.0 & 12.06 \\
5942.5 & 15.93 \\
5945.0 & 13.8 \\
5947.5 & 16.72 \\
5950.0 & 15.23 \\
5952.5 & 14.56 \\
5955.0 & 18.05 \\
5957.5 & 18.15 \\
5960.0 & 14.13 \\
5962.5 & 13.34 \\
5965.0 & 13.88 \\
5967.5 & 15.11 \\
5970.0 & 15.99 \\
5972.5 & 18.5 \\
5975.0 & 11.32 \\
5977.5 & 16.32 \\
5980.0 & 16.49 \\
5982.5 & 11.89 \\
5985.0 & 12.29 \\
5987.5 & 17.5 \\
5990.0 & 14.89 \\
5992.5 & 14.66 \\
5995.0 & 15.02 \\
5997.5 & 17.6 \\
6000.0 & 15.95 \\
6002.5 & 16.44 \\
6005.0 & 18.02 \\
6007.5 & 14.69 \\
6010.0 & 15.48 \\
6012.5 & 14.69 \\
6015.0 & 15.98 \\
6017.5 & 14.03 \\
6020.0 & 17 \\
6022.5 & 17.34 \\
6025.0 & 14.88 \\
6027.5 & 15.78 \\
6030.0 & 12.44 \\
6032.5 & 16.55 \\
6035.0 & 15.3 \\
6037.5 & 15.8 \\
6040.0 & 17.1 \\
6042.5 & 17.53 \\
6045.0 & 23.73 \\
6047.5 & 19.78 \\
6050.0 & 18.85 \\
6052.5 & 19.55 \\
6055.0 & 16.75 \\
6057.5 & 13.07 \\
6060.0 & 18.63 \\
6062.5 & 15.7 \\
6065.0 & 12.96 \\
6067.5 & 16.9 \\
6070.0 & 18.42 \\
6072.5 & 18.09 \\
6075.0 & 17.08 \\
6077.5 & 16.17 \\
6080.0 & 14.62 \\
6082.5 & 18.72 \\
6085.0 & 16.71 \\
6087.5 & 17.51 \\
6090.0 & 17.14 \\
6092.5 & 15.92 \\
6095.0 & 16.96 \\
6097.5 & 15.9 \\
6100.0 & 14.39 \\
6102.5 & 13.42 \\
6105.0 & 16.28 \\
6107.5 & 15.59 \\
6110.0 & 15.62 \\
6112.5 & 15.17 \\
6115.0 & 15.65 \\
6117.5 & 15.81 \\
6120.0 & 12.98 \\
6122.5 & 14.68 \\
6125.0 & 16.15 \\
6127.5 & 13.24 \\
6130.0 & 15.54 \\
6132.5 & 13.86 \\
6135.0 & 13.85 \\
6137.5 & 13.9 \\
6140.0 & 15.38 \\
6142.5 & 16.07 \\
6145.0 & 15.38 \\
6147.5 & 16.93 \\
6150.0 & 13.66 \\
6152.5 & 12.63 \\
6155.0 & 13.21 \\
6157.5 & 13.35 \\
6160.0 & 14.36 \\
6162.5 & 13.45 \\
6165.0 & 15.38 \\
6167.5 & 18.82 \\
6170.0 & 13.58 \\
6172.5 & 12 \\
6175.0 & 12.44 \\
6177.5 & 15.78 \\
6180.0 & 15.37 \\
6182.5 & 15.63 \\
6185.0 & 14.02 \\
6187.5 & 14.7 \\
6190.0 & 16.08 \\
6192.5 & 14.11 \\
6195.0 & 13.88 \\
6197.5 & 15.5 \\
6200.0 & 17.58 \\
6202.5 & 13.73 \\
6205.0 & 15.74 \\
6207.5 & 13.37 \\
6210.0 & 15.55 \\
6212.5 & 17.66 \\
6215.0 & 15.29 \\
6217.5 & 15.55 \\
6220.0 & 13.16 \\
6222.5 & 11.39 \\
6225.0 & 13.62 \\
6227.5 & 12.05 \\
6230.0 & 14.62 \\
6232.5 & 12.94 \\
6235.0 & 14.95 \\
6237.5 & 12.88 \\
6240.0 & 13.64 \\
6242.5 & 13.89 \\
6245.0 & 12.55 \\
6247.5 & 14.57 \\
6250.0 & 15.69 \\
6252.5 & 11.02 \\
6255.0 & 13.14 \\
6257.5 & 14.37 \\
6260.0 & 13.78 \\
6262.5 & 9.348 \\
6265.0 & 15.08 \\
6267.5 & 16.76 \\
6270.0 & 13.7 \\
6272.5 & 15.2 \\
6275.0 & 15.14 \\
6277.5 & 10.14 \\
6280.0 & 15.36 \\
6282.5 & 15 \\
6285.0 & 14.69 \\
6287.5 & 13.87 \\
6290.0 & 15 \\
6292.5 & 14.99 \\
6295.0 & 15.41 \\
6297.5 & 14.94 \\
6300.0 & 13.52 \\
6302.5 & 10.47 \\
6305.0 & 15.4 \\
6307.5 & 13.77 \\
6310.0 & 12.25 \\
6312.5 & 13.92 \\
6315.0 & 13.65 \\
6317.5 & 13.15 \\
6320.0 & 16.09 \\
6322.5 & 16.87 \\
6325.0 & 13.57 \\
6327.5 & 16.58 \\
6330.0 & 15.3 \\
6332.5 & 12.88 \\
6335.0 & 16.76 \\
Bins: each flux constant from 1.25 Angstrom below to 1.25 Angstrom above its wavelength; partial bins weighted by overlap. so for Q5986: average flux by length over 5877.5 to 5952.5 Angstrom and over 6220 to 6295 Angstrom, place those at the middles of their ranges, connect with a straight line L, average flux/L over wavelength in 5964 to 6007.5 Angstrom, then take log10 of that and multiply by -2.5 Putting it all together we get -0.05 mag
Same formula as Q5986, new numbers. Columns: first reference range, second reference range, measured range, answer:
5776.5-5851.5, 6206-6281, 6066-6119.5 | -0.12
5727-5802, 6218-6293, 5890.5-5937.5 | -0.02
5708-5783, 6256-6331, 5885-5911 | 0.08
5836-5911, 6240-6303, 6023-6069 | -0.16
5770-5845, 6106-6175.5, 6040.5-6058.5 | -0.23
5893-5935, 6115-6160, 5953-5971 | -0.03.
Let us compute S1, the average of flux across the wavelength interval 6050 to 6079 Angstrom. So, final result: 16.7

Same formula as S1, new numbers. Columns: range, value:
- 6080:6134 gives 15.6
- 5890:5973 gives 15.2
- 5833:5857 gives 15.6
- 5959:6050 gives 15.8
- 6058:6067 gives 15.6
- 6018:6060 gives 17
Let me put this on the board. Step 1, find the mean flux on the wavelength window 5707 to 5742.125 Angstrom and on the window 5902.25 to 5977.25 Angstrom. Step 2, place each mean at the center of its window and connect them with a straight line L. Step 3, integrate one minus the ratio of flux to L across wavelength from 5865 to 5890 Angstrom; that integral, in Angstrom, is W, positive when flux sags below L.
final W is 0.7 Angstrom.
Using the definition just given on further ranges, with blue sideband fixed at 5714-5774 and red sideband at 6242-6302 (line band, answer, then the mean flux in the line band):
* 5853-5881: -0.93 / 15.4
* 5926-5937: -0.30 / 15.2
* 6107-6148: -1.89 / 15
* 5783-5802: -1.22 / 16.1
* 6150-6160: 0.69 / 13.3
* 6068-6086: -3.30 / 17.1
